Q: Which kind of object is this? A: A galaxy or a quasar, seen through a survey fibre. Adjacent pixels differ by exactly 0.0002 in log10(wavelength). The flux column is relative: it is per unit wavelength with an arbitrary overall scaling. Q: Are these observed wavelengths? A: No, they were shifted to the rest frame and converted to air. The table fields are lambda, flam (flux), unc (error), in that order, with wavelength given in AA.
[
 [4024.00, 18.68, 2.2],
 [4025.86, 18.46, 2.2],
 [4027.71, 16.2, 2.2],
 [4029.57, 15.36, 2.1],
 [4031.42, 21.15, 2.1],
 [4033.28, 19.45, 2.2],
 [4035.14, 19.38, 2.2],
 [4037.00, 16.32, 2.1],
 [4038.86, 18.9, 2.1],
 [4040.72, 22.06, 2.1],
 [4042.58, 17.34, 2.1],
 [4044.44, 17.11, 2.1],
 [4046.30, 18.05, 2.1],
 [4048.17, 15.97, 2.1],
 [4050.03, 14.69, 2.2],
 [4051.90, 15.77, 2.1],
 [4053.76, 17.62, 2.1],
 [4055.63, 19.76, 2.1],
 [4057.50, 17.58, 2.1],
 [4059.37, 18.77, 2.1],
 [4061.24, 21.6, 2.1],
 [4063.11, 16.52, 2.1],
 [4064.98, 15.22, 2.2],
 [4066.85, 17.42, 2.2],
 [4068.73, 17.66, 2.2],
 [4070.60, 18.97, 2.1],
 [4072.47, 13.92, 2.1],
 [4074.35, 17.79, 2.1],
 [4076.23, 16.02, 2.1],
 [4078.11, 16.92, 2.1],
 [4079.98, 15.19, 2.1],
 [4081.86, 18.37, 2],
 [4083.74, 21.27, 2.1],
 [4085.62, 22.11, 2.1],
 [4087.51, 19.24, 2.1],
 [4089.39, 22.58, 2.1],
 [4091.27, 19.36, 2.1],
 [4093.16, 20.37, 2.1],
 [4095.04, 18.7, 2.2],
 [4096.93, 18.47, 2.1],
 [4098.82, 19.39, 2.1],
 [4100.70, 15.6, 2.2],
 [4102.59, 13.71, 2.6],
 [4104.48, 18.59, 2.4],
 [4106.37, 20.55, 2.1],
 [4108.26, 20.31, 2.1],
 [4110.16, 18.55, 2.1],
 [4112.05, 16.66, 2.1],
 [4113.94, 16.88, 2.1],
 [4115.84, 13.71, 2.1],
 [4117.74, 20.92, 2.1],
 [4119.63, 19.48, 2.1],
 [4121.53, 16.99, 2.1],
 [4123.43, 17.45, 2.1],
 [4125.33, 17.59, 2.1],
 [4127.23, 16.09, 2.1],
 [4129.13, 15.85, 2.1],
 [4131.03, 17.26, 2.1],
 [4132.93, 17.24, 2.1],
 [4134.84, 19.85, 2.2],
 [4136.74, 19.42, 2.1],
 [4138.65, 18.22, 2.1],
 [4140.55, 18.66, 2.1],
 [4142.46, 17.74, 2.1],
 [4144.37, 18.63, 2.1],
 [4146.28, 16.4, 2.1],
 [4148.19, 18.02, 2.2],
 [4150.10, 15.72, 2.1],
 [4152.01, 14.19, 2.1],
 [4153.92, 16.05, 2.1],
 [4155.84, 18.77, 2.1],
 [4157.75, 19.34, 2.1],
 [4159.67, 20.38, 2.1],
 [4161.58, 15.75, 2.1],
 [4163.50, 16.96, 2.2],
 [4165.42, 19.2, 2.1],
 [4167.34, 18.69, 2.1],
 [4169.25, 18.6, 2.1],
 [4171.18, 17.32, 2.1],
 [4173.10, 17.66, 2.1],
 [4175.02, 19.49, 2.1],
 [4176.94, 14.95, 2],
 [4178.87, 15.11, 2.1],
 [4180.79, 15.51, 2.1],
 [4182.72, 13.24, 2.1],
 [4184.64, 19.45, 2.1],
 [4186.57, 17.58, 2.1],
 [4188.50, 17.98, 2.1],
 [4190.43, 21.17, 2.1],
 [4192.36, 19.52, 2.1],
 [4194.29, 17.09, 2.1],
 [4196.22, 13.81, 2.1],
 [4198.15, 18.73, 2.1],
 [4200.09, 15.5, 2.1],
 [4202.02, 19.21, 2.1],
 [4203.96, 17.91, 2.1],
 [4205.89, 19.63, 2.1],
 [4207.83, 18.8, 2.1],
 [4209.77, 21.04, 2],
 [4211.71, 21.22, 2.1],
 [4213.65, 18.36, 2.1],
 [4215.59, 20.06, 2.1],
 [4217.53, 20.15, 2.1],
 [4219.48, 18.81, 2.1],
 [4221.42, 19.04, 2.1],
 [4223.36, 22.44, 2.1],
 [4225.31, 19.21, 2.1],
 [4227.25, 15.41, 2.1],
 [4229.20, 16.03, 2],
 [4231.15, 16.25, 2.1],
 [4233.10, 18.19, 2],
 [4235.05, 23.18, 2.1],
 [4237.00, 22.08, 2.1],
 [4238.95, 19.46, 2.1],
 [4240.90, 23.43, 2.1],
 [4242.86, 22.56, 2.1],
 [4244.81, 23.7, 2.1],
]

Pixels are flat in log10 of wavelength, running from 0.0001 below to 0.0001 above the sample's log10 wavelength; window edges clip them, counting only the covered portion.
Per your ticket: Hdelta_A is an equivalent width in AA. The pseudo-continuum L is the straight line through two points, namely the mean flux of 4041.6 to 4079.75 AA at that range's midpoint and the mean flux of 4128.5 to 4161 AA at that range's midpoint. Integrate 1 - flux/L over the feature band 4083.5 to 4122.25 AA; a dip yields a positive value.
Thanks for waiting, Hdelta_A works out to -2.7 AA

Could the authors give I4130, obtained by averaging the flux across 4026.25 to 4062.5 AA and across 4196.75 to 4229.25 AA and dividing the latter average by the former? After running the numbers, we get 1.05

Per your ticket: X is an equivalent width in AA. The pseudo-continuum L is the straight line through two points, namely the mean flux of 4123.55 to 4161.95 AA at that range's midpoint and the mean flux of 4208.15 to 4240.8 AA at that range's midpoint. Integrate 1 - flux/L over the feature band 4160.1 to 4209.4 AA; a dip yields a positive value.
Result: 2.5 AA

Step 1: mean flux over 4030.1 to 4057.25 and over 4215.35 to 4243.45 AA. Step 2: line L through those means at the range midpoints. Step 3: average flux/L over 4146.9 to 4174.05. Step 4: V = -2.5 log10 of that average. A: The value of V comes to 0.09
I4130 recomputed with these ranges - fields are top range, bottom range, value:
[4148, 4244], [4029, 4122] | 1.02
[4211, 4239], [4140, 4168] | 1.10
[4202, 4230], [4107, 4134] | 1.09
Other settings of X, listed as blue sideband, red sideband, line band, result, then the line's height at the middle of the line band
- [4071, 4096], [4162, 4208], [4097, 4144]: 1.1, 18.2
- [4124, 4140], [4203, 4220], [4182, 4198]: 1.2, 19.1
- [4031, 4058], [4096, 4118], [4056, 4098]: -1.3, 17.8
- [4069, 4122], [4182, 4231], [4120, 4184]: 3.4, 18.3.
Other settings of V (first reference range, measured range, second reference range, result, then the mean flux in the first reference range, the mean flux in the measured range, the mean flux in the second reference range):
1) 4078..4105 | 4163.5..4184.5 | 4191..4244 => 0.117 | 18.7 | 17.1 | 19.2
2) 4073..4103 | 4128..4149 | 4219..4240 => 0.046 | 18.5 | 17.9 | 19.1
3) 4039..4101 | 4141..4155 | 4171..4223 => 0.087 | 18.1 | 16.8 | 18.2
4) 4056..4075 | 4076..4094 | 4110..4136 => -0.101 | 17.6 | 19.3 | 17.5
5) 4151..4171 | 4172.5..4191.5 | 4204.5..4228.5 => 0.072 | 17.8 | 17.2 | 19.4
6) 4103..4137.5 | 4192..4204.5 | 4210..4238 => 0.103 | 17.9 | 17.3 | 19.4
